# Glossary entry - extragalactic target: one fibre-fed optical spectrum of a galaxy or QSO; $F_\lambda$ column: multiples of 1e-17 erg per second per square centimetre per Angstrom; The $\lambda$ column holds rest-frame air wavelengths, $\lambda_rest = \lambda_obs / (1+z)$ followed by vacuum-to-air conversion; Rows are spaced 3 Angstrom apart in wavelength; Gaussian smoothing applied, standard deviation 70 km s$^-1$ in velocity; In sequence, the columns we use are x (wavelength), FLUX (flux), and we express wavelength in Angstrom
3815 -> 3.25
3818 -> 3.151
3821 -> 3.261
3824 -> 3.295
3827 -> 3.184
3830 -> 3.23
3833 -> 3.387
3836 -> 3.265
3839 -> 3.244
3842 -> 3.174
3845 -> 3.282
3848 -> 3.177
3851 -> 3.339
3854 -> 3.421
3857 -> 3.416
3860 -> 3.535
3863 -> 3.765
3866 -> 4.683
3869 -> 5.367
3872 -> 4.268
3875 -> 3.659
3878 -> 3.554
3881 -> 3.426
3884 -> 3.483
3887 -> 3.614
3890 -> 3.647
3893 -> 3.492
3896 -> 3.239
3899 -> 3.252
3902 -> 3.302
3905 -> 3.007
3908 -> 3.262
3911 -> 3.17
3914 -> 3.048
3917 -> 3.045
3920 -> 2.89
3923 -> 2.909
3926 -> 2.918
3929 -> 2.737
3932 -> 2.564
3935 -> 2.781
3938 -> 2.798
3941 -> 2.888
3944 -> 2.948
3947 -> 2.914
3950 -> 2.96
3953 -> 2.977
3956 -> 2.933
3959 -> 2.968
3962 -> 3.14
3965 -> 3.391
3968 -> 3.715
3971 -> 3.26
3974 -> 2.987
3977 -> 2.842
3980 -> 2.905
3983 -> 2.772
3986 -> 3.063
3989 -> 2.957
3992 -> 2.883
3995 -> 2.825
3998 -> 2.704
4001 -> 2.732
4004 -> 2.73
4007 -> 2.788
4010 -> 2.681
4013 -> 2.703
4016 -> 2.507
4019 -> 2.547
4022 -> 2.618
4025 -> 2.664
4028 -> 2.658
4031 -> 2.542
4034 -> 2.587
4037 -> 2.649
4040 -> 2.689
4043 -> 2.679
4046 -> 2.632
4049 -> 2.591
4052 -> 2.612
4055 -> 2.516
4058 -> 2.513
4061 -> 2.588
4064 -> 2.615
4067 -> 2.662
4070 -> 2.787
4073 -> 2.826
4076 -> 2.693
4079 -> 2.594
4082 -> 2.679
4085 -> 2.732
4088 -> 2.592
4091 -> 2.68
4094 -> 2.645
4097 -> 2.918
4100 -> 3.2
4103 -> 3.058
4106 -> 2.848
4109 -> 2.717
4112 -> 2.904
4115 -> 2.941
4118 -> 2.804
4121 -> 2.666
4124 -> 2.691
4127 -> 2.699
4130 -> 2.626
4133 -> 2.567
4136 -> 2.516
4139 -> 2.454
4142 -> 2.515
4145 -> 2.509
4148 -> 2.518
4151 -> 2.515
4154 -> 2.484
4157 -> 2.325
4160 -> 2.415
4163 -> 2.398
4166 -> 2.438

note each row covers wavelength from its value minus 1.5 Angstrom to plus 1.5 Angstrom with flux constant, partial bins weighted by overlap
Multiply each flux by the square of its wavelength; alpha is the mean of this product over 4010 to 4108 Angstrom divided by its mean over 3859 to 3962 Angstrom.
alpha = 0.9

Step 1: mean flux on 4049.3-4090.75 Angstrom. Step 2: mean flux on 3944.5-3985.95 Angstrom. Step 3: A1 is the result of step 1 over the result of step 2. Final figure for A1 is 0.87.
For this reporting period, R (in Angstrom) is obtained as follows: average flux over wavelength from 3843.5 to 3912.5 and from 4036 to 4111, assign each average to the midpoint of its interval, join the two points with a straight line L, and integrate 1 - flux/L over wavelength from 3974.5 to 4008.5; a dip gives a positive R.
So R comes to 2.60 Angstrom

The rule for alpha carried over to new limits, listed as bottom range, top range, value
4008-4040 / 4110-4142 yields 1.07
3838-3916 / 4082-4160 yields 0.86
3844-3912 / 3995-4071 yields 0.80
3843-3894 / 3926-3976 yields 0.84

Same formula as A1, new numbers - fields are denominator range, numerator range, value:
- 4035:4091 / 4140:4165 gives 0.93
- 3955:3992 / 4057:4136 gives 0.89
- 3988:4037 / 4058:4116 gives 1.03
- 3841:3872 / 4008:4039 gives 0.70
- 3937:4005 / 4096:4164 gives 0.90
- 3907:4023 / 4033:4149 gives 0.92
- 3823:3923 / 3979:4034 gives 0.79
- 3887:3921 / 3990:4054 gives 0.82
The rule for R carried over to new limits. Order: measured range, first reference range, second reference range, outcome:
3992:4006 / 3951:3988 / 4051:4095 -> 0.9 Angstrom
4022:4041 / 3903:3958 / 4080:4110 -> 1.5 Angstrom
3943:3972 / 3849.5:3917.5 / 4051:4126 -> 1.3 Angstrom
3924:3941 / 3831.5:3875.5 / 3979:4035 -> 2.2 Angstrom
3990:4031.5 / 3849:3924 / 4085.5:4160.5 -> 5.2 Angstrom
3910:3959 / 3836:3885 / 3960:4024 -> 4.9 Angstrom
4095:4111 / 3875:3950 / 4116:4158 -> -1.7 Angstrom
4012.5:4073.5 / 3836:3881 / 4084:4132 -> 8.1 Angstrom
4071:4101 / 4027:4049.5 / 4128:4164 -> -2.1 Angstrom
